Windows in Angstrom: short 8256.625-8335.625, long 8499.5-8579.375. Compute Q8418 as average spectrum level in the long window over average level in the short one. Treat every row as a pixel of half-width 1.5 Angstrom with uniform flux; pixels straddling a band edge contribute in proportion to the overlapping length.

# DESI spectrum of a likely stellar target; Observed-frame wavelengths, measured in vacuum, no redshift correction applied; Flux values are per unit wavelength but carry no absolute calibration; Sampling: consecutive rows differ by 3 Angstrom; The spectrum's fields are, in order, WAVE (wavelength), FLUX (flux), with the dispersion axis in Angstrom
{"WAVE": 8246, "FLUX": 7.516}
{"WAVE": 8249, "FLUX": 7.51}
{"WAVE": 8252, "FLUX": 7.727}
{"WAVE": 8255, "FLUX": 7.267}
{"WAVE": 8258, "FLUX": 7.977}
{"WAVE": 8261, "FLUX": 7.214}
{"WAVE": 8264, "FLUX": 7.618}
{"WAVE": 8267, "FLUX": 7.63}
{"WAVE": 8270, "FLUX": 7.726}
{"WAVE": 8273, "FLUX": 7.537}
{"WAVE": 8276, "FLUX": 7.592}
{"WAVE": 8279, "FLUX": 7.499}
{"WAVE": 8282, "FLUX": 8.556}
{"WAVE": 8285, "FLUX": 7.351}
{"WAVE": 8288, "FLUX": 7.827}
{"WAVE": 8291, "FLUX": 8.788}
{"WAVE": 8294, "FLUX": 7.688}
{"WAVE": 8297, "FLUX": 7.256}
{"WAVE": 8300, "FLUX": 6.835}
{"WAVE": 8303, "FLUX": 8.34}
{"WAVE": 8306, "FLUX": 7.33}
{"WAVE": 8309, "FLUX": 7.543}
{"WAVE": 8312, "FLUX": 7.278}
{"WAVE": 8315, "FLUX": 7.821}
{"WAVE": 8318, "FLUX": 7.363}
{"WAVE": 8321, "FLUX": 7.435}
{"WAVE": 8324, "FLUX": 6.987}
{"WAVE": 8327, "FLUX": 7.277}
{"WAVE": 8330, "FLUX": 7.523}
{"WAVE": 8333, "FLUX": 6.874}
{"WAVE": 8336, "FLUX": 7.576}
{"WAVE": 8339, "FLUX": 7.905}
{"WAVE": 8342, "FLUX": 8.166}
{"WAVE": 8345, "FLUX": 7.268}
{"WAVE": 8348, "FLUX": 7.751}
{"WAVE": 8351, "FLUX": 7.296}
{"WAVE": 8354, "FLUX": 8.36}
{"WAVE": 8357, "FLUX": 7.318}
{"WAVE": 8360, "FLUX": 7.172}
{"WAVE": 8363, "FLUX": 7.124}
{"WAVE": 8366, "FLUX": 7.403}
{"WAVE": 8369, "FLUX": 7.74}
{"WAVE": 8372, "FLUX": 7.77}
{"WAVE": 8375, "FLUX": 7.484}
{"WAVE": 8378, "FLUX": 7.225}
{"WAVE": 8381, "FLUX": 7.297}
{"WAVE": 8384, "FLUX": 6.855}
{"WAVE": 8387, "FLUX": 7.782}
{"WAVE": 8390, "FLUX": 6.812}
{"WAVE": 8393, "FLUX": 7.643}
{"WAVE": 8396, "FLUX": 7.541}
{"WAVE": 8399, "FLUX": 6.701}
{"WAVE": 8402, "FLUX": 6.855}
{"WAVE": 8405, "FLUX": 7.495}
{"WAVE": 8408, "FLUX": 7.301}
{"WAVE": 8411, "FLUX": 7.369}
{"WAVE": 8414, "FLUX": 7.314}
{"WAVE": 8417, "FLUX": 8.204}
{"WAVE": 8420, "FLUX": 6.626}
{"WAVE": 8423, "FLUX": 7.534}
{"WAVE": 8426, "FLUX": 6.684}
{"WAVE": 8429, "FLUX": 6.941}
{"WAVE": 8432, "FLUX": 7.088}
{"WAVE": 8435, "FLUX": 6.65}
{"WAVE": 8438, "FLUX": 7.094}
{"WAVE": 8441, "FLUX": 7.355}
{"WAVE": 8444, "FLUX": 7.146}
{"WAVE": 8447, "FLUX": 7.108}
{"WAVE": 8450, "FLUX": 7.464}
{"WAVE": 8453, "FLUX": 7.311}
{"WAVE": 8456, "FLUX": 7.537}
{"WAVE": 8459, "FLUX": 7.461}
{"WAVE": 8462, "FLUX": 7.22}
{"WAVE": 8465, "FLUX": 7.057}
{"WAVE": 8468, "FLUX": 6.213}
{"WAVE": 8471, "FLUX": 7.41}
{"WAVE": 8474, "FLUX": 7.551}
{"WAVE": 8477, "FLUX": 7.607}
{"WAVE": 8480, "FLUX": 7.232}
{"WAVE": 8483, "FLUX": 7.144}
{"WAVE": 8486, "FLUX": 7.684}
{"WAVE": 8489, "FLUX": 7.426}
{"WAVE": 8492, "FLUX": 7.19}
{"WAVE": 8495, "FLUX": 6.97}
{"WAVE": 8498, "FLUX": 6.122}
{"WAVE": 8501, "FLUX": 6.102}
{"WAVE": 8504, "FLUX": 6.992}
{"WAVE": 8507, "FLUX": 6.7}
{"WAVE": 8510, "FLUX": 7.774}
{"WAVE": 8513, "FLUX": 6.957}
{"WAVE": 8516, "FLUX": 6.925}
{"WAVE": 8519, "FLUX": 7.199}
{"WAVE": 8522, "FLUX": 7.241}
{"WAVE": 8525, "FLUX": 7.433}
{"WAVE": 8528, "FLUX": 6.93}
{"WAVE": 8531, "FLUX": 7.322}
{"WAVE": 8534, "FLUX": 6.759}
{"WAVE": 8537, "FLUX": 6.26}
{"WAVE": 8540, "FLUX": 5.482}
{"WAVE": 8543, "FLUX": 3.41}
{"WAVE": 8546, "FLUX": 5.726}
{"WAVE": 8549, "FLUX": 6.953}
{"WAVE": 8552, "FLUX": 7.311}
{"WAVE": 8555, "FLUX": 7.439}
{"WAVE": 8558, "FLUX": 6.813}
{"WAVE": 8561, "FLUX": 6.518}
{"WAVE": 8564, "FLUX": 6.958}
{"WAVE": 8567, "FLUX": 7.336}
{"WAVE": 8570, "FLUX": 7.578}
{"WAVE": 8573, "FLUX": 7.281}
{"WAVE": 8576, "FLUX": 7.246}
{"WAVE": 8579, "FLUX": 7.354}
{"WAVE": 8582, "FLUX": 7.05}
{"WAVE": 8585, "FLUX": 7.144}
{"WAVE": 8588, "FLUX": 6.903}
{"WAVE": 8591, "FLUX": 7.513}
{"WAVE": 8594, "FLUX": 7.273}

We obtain 0.90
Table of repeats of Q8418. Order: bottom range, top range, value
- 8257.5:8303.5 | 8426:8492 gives 0.94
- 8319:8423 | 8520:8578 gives 0.91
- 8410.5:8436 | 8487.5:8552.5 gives 0.93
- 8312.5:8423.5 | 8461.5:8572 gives 0.93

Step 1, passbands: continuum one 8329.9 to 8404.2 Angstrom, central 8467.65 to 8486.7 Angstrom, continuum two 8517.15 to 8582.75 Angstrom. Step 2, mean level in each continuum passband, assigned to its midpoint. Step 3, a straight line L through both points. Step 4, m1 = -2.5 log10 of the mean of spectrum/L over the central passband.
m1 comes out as -0.04 mag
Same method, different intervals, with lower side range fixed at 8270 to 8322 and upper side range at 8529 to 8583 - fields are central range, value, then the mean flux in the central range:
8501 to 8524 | -0.03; 7.05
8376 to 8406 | 0.01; 7.22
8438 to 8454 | -0.02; 7.26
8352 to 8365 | -0.01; 7.48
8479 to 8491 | -0.06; 7.37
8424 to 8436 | 0.04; 6.88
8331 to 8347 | -0.01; 7.56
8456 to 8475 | -0.02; 7.17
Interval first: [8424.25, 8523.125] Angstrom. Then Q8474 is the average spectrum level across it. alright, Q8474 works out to 7.11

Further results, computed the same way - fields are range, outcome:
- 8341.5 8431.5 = 7.36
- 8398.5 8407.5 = 7.08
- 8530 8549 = 5.88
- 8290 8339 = 7.49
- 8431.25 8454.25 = 7.15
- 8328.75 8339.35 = 7.42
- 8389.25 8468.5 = 7.19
